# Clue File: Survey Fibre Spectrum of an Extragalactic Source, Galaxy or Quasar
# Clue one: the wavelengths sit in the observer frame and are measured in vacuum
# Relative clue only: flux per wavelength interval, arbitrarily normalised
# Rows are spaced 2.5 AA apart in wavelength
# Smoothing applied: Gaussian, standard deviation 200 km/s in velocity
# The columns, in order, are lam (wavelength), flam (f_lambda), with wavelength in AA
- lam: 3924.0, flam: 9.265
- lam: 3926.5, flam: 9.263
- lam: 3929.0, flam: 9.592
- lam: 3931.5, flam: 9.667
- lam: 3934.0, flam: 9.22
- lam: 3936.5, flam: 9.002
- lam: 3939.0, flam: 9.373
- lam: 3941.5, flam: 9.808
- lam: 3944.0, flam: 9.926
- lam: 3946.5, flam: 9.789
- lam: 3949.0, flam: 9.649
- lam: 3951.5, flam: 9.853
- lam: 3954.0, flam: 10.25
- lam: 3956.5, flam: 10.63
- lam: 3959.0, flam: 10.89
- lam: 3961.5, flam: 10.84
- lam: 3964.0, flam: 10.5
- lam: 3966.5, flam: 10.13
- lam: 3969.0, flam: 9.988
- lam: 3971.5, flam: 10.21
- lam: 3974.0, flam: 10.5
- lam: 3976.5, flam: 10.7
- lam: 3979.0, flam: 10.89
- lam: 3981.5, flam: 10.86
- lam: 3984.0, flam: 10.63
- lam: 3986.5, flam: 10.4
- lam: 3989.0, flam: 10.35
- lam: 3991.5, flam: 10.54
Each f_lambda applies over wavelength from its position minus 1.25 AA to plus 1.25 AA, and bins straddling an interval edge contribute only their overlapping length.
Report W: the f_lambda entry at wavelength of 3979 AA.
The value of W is 10.89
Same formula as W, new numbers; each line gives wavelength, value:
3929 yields 9.592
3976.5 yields 10.7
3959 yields 10.89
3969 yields 9.988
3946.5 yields 9.789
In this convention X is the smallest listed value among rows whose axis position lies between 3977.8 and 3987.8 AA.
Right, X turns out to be 10.4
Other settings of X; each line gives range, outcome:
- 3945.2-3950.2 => 9.649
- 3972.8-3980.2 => 10.5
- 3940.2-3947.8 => 9.789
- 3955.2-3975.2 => 9.988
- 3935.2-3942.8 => 9.002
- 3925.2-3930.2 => 9.263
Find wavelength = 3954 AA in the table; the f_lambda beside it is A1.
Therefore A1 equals 10.25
